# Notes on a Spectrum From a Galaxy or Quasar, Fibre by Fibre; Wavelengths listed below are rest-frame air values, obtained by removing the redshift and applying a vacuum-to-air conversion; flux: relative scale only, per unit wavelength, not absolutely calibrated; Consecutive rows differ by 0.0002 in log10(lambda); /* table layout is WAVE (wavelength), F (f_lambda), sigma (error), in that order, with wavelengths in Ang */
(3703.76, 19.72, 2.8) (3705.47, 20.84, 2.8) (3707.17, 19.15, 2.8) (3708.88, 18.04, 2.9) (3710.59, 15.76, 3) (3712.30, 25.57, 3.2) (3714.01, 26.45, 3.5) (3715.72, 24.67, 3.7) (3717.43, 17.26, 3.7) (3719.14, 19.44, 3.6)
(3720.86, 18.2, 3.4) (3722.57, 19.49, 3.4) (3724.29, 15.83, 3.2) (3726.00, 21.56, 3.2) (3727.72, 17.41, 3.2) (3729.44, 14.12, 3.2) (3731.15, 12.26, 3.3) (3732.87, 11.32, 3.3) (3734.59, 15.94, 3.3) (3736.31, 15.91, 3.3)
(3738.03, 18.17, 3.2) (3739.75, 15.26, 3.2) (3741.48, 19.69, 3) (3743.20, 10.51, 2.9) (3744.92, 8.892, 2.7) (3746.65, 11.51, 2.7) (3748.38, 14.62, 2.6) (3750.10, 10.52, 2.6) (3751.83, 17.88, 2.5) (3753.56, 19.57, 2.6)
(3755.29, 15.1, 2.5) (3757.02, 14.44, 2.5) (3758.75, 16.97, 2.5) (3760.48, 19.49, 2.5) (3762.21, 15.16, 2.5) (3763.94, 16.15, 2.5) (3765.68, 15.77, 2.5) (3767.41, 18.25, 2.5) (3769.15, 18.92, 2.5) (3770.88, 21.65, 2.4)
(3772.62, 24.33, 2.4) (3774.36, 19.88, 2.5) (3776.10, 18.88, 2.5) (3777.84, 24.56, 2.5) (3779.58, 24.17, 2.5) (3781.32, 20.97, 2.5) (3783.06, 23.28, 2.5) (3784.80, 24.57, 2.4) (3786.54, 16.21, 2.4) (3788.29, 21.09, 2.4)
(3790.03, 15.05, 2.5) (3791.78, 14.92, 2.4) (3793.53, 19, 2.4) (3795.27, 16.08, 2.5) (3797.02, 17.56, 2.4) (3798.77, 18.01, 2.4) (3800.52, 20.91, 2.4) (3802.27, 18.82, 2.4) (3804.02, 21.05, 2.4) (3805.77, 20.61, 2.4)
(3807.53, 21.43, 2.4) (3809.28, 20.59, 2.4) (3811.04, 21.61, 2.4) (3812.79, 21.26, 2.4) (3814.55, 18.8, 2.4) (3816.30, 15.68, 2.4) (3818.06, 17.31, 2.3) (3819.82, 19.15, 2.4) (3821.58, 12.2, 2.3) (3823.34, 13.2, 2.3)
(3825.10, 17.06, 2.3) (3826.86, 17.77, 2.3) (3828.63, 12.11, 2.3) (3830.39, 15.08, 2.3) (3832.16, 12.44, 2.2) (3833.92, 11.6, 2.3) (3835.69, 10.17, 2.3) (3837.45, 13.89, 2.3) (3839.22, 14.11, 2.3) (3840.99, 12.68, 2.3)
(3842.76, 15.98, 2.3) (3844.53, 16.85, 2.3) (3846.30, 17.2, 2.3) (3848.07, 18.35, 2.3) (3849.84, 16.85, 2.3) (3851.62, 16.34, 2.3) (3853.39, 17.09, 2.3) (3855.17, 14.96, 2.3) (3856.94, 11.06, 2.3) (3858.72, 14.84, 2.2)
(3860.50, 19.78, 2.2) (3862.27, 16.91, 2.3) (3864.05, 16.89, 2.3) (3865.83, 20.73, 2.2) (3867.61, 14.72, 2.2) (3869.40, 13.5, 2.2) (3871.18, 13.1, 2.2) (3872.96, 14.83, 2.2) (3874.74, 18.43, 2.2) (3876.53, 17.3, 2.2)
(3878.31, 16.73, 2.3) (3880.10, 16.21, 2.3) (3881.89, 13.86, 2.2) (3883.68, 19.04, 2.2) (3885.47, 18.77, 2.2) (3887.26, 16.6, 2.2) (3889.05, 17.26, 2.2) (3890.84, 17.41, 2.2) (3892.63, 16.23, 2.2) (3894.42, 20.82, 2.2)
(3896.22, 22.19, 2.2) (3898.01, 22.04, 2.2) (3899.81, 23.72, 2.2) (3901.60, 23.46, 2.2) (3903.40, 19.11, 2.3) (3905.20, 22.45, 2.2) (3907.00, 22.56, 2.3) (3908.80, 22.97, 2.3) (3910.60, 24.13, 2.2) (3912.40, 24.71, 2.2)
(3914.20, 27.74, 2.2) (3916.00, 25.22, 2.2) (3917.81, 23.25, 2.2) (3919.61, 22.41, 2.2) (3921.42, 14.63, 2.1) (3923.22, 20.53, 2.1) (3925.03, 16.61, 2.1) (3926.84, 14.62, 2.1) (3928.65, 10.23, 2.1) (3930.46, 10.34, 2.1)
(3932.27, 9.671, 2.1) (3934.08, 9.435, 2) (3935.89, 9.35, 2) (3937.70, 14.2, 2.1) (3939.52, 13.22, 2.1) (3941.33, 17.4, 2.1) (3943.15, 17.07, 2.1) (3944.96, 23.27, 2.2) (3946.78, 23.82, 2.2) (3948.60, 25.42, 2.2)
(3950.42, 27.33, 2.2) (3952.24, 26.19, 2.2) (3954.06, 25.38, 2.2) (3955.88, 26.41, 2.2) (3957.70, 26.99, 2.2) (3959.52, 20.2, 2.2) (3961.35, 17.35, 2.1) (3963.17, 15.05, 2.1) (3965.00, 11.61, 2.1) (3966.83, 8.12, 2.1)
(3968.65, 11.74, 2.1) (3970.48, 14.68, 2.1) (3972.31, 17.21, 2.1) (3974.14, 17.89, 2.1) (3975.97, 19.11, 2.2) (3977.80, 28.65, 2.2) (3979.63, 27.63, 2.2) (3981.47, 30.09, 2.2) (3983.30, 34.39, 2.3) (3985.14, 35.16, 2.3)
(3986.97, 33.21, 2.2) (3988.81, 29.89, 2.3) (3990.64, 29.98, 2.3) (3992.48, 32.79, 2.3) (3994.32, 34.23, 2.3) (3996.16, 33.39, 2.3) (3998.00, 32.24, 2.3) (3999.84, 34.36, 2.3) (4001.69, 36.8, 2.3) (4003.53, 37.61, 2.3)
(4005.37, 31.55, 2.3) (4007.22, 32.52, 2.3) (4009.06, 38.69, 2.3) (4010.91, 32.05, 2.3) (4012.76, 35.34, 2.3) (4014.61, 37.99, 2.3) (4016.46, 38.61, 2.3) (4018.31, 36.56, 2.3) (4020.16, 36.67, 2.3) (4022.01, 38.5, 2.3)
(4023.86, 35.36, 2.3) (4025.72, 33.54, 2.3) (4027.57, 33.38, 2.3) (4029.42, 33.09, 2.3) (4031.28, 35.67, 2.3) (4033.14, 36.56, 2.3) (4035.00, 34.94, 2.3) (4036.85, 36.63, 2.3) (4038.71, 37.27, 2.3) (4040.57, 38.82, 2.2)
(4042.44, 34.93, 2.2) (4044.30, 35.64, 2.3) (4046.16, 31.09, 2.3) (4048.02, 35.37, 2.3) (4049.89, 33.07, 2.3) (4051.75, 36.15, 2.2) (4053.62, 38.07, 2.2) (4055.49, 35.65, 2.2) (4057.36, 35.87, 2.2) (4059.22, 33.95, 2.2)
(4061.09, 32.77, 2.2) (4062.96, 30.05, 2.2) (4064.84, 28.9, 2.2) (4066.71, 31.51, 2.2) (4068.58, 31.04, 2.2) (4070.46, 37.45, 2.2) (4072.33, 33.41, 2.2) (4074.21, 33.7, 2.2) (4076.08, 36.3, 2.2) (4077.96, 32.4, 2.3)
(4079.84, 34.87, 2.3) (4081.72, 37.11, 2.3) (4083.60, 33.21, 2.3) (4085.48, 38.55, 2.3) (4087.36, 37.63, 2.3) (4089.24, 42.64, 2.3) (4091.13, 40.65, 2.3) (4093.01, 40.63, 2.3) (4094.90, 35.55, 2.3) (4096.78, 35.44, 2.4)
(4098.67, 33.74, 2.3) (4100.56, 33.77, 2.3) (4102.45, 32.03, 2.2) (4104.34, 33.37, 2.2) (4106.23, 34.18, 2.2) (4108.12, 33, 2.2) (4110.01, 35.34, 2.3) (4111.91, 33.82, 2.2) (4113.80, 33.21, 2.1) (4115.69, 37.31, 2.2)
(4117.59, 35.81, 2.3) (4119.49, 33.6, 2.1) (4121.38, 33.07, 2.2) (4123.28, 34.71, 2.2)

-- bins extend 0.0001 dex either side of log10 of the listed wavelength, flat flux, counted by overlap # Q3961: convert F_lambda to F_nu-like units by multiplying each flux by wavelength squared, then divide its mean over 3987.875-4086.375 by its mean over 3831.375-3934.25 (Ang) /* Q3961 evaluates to 2.1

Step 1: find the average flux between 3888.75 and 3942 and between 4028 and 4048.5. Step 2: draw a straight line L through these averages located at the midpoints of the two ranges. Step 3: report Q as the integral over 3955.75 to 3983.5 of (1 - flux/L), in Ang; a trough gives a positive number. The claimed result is 6.6 Ang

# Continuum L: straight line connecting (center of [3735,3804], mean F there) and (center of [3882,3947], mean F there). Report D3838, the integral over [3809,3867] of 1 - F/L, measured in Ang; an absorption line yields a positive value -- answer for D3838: 6.97 Ang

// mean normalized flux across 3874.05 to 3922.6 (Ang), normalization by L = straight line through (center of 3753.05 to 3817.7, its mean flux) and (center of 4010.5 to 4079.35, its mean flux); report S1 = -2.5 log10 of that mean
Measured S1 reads 0.27 mag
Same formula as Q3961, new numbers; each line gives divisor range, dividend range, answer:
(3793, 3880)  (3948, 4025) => 1.86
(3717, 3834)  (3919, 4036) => 1.65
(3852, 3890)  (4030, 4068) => 2.32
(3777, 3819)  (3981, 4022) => 1.94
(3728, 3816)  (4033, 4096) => 2.30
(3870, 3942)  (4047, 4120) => 2.11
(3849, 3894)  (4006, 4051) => 2.34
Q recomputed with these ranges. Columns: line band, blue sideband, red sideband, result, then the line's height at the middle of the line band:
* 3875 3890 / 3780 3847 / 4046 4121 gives 3.3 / 21.8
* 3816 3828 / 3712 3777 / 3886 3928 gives 1.9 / 18.9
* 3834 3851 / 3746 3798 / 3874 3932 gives 3.5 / 18.8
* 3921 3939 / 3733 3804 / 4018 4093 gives 9.6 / 27.6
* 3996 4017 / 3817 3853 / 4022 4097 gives -3.2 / 30.5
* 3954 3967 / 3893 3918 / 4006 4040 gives 4.4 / 29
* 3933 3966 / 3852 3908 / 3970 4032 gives 8.6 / 26.1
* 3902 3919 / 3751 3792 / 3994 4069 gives 2.5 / 27.5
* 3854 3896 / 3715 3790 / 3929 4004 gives 8.3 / 20.7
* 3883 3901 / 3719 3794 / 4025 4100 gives 4.1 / 25.3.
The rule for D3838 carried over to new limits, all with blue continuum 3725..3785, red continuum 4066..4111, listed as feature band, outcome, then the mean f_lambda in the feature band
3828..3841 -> 5.3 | 12.8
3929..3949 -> 8.8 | 15.4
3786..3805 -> 1.3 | 18.1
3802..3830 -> 3.5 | 18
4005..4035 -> -3.6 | 35.4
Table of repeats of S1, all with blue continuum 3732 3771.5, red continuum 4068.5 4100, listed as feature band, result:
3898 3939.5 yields 0.353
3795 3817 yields -0.028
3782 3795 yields -0.066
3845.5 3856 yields 0.283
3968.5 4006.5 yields 0.048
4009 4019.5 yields -0.141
